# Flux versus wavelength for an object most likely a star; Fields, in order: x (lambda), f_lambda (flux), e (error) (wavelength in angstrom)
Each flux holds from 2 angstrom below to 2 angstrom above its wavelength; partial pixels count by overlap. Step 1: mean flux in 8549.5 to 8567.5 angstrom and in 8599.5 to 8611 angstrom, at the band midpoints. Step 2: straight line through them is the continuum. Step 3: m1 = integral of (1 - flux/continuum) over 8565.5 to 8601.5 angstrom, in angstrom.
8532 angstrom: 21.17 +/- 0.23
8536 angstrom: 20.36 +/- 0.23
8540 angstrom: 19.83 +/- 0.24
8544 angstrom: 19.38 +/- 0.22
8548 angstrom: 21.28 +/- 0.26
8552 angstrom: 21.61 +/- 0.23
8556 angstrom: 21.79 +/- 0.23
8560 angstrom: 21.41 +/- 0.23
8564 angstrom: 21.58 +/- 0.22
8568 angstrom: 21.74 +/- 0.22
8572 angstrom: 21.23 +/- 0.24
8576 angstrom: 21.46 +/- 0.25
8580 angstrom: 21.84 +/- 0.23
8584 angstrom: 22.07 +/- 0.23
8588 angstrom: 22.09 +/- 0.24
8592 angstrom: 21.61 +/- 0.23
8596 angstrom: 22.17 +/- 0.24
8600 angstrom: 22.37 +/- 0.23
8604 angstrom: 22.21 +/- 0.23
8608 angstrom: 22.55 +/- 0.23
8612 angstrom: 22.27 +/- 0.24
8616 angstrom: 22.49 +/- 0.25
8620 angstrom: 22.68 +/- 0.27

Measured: 0.30 angstrom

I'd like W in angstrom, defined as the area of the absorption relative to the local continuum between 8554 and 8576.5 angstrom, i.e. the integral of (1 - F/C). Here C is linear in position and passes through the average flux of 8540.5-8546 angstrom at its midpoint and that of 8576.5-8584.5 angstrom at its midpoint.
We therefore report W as -0.7 angstrom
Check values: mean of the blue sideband 19.5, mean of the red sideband 21.8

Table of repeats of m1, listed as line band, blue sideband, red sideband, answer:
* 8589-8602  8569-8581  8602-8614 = 0.0 angstrom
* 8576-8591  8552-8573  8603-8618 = 0.0 angstrom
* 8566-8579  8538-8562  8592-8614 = 0.0 angstrom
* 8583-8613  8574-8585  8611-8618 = -0.1 angstrom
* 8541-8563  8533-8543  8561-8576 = -0.3 angstrom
